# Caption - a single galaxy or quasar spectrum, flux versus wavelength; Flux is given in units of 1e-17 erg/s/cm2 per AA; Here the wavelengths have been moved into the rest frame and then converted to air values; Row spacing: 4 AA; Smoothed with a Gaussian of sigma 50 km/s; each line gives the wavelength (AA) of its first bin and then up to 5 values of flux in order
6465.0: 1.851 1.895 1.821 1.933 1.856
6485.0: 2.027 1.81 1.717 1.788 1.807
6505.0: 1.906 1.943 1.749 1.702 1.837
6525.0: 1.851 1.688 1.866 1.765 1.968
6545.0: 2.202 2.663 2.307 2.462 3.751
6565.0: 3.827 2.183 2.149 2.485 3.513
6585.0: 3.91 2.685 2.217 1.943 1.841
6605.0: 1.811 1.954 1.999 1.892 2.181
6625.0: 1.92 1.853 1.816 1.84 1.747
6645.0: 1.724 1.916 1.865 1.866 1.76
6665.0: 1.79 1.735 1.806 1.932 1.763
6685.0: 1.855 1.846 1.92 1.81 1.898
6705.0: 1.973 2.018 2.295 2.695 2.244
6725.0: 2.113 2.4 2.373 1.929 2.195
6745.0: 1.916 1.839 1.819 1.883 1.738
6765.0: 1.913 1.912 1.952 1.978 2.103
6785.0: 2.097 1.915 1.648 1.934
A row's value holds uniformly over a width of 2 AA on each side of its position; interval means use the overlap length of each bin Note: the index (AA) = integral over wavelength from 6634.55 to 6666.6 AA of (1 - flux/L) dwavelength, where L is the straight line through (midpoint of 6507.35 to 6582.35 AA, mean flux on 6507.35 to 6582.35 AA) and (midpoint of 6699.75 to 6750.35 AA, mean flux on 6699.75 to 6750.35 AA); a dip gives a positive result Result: 5.8 AA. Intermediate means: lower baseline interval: 2.3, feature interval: 1.81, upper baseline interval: 2.15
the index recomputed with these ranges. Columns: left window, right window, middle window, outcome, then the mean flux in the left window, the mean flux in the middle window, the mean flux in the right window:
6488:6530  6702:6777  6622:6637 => 0.44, 1.8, 1.88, 2.06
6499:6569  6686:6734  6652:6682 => 4.55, 2.19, 1.81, 2.12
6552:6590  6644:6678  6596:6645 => 9.04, 2.95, 1.89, 1.82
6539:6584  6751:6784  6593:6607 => 3.54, 2.71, 1.92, 1.92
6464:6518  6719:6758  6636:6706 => 6.24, 1.85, 1.83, 2.08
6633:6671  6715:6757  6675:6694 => 0.73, 1.81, 1.86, 2.14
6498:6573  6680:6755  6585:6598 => -2.50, 2.19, 2.56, 2.05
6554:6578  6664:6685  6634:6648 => 2.20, 2.8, 1.78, 1.81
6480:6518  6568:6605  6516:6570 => -2.61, 1.83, 2.3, 2.52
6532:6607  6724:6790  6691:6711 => 2.15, 2.51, 1.92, 2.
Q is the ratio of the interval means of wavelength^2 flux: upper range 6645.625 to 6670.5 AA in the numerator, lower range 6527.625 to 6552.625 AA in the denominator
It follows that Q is 0.9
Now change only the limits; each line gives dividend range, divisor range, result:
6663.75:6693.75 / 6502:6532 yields 1.06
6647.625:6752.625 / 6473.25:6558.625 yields 1.08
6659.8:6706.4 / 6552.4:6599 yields 0.68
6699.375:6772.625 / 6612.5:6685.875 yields 1.14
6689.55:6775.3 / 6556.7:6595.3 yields 0.73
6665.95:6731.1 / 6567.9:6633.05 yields 0.92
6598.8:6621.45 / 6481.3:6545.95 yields 1.08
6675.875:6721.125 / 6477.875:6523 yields 1.17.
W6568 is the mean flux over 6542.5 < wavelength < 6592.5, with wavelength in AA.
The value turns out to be 2.82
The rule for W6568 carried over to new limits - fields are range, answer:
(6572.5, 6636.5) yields 2.25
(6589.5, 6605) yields 2.04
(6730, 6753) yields 2.05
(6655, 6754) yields 1.99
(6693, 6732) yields 2.15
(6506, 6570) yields 2.23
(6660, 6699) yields 1.82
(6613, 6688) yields 1.85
